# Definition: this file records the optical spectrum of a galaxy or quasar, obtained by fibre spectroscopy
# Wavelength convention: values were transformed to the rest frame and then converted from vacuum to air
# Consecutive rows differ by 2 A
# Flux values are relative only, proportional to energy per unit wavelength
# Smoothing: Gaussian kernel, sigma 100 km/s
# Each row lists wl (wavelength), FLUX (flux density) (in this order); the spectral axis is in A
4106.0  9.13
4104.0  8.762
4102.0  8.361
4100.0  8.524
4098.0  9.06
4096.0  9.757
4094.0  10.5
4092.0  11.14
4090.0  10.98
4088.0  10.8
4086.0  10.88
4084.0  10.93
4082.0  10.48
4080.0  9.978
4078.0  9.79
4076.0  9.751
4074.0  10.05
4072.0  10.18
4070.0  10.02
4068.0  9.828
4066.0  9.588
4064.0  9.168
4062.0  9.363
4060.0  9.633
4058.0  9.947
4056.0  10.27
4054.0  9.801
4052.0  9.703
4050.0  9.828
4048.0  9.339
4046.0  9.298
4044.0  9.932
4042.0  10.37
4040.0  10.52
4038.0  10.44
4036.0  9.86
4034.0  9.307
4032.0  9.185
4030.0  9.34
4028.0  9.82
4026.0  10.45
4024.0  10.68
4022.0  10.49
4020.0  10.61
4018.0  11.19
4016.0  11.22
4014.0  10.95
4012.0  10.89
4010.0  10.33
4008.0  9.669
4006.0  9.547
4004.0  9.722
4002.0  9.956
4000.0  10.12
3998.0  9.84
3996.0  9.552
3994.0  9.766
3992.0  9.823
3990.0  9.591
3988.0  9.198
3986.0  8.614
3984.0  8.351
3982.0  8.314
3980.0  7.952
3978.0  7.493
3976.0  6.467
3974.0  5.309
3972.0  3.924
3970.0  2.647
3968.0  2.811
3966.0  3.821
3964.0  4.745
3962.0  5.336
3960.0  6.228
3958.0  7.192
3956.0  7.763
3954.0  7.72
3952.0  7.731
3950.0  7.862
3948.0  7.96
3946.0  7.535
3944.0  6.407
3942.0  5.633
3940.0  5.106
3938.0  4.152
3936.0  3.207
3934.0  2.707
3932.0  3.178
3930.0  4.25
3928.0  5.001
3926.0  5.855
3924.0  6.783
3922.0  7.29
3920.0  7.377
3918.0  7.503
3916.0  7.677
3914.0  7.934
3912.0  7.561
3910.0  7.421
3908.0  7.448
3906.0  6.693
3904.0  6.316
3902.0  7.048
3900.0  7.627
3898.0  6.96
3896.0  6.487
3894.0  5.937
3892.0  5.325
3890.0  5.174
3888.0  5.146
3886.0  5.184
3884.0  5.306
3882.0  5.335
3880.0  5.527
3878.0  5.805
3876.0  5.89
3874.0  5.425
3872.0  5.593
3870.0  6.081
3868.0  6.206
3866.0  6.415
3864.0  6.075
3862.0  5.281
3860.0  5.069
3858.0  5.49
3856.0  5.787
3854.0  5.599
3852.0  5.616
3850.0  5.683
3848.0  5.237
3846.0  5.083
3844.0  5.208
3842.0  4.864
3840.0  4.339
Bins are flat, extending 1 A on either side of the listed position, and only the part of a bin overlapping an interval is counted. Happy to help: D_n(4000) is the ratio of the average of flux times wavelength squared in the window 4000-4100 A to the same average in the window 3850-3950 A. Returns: 1.82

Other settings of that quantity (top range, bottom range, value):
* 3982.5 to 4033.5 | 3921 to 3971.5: 1.85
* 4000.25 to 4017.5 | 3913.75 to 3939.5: 1.94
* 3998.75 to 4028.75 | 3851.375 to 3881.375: 1.95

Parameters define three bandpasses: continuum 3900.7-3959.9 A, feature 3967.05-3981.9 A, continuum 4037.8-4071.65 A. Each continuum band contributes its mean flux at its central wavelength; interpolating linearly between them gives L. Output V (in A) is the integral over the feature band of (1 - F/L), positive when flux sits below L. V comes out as 4.4 A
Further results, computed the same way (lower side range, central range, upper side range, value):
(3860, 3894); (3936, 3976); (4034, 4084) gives 9.1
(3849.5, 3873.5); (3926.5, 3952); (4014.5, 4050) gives 7.9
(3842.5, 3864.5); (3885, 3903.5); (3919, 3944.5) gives -2.9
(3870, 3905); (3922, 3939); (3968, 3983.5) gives 3.8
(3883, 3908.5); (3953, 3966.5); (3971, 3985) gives 1.0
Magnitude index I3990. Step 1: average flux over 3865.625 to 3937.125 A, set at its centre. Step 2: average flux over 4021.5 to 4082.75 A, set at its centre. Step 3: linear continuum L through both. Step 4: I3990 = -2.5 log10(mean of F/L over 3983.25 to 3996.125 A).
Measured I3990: -0.12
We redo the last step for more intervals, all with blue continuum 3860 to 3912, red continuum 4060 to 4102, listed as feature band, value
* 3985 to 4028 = -0.19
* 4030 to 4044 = -0.09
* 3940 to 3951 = 0.06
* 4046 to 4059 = -0.04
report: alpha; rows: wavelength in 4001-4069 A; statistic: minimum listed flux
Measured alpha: 9.168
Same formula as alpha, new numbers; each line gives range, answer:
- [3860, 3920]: 5.069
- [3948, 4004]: 2.647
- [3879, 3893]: 5.146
